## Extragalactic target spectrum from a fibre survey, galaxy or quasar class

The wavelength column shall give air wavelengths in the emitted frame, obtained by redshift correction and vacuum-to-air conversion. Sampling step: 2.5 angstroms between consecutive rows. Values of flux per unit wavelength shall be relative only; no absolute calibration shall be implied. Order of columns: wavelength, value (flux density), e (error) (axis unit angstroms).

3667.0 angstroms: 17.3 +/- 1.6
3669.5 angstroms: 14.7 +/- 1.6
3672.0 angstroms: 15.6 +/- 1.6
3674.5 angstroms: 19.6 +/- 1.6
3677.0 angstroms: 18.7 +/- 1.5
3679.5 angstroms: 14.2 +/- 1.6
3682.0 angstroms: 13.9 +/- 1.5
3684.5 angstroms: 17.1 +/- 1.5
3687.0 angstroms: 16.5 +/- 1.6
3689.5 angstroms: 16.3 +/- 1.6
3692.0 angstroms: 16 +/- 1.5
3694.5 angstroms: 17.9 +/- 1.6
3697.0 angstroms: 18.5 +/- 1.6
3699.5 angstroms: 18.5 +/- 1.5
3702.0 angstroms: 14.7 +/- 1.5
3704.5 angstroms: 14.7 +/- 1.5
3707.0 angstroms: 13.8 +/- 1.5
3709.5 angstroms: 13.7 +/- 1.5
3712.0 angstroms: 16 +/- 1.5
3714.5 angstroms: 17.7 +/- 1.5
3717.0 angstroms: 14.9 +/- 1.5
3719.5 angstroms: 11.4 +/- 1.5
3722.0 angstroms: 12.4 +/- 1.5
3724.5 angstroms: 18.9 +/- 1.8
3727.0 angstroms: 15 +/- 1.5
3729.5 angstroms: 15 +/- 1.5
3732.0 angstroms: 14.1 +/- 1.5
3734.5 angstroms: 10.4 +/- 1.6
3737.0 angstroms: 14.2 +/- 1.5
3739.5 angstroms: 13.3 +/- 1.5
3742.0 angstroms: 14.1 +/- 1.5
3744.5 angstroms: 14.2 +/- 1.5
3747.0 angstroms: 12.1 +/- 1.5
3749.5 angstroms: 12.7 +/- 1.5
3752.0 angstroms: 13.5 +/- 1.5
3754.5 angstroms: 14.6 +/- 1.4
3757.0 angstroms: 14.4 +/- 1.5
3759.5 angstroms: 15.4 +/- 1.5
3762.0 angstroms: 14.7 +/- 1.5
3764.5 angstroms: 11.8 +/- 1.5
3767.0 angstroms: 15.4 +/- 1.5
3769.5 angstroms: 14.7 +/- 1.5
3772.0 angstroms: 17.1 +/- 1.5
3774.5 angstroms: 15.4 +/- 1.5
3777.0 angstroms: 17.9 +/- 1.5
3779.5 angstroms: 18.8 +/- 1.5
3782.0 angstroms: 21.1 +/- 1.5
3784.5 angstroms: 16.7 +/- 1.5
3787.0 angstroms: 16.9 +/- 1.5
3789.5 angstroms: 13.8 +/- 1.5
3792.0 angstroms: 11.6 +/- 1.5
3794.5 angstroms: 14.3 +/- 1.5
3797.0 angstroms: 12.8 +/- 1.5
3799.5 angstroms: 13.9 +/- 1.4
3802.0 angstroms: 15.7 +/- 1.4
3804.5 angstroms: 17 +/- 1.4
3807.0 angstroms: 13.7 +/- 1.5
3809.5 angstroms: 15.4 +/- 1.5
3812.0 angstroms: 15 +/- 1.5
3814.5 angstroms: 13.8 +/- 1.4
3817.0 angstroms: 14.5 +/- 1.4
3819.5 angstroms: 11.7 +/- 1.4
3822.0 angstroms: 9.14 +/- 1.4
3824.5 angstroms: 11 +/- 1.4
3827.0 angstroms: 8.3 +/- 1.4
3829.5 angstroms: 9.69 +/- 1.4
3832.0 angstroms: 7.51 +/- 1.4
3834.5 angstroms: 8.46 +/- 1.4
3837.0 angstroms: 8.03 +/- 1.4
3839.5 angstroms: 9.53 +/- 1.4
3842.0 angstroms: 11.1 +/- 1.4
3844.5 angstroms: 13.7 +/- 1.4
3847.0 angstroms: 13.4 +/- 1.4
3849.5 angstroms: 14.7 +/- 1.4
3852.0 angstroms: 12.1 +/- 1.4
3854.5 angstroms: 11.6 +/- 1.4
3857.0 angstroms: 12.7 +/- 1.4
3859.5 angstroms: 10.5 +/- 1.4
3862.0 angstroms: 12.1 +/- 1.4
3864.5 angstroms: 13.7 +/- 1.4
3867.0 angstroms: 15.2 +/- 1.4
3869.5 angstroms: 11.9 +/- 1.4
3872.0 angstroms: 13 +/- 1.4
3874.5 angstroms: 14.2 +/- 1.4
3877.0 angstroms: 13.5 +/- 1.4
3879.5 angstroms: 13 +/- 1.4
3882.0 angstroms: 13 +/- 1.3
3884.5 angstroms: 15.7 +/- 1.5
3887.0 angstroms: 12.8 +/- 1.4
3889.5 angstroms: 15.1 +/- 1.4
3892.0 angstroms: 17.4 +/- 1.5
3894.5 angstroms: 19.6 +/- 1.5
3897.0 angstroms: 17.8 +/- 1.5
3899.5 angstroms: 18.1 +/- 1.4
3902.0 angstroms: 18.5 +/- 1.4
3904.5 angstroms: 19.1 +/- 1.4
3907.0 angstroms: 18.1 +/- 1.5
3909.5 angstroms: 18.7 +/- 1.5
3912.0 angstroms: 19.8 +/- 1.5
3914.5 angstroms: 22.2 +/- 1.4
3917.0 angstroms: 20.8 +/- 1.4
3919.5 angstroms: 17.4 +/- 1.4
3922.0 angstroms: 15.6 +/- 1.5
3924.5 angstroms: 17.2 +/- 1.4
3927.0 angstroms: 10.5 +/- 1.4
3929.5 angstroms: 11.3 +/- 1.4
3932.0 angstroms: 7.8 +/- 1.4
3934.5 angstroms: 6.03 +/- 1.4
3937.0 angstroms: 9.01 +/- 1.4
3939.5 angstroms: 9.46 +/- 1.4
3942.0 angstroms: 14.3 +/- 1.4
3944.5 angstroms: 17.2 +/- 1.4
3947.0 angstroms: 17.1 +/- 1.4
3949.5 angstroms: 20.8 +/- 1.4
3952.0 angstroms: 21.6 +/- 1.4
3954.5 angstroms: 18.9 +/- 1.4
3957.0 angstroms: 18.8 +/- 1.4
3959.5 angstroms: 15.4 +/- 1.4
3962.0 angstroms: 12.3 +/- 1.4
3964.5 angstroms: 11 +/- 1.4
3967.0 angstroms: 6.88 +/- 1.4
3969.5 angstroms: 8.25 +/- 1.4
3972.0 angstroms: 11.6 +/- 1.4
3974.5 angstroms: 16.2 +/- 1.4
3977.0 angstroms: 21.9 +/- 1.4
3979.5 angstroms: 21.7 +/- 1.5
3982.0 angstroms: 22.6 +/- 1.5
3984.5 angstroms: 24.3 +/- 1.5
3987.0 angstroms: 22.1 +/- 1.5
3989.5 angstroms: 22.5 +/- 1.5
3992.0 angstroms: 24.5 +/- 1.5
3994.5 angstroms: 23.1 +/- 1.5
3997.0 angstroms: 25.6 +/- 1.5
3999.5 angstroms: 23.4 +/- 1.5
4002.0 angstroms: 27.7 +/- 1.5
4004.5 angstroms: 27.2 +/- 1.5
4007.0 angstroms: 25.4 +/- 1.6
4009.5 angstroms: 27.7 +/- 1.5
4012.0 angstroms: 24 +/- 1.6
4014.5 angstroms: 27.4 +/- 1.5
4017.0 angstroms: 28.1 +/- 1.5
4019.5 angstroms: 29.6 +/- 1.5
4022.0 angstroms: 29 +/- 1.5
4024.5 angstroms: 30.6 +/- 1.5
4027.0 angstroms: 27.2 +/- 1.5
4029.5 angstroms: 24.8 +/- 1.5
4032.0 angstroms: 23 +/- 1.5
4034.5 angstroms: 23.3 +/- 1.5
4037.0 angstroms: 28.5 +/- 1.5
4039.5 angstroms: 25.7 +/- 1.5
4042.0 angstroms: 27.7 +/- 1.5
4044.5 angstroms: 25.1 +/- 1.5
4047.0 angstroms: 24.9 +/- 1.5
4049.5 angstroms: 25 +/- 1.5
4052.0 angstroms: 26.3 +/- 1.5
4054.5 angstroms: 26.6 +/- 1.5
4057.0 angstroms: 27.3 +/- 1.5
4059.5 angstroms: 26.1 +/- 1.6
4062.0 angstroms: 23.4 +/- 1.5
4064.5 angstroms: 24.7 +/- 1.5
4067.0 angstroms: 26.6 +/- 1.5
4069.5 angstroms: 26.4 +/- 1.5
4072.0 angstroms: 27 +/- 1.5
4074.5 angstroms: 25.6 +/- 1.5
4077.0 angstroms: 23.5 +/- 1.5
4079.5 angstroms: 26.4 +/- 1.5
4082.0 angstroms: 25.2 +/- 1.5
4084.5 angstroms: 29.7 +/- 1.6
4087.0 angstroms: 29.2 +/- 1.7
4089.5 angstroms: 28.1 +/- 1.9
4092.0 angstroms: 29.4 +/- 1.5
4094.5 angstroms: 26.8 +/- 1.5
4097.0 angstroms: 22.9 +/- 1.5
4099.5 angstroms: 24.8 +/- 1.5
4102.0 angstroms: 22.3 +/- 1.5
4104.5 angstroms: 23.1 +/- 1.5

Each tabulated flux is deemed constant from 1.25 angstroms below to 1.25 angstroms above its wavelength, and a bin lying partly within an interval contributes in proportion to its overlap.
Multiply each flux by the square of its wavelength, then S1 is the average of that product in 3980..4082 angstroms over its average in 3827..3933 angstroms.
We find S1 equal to 1.96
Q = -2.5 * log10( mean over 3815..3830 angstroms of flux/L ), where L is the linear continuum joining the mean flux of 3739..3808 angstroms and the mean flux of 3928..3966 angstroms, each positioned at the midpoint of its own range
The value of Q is 0.32 mag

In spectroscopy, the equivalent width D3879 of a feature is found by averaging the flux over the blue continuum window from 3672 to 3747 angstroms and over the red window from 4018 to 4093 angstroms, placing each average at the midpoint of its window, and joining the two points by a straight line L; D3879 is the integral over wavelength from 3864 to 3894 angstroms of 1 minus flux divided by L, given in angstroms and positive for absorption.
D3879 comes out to 9.56 angstroms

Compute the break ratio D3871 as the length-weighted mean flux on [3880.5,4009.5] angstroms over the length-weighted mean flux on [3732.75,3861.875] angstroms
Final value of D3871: 1.31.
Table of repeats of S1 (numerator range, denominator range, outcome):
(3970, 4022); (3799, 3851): 2.14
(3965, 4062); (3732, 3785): 1.84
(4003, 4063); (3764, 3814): 1.93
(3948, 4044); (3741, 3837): 1.81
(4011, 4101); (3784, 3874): 2.35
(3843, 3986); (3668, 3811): 1.10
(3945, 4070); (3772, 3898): 1.85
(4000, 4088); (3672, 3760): 2.07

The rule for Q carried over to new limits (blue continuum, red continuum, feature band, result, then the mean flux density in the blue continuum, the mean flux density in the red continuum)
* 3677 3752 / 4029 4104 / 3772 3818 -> 0.12 mag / 14.9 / 25.9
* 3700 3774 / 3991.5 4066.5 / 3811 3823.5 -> 0.35 mag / 14.4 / 26.1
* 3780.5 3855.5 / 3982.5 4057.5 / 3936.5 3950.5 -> 0.38 mag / 12.9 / 25.9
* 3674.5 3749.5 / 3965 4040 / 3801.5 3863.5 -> 0.47 mag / 15.1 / 23.3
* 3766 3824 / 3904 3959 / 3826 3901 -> 0.20 mag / 15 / 15.9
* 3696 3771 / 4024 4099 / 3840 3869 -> 0.43 mag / 14.5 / 26.2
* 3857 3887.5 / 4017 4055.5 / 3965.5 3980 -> 0.47 mag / 13.2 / 26.5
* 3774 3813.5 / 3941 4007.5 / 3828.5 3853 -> 0.46 mag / 15.6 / 19.3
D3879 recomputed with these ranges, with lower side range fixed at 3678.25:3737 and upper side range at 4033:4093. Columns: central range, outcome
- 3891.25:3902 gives 1.4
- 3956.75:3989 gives 9.7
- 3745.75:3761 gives 2.6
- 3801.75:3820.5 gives 3.9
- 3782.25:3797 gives 2.4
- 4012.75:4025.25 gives -1.9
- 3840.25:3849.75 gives 3.2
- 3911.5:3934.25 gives 6.9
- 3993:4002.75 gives -0.2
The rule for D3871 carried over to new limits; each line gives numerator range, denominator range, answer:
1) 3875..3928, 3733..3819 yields 1.15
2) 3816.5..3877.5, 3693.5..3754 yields 0.79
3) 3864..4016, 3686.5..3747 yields 1.17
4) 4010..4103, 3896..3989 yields 1.62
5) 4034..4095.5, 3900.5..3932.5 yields 1.56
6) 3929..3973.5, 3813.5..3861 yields 1.19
